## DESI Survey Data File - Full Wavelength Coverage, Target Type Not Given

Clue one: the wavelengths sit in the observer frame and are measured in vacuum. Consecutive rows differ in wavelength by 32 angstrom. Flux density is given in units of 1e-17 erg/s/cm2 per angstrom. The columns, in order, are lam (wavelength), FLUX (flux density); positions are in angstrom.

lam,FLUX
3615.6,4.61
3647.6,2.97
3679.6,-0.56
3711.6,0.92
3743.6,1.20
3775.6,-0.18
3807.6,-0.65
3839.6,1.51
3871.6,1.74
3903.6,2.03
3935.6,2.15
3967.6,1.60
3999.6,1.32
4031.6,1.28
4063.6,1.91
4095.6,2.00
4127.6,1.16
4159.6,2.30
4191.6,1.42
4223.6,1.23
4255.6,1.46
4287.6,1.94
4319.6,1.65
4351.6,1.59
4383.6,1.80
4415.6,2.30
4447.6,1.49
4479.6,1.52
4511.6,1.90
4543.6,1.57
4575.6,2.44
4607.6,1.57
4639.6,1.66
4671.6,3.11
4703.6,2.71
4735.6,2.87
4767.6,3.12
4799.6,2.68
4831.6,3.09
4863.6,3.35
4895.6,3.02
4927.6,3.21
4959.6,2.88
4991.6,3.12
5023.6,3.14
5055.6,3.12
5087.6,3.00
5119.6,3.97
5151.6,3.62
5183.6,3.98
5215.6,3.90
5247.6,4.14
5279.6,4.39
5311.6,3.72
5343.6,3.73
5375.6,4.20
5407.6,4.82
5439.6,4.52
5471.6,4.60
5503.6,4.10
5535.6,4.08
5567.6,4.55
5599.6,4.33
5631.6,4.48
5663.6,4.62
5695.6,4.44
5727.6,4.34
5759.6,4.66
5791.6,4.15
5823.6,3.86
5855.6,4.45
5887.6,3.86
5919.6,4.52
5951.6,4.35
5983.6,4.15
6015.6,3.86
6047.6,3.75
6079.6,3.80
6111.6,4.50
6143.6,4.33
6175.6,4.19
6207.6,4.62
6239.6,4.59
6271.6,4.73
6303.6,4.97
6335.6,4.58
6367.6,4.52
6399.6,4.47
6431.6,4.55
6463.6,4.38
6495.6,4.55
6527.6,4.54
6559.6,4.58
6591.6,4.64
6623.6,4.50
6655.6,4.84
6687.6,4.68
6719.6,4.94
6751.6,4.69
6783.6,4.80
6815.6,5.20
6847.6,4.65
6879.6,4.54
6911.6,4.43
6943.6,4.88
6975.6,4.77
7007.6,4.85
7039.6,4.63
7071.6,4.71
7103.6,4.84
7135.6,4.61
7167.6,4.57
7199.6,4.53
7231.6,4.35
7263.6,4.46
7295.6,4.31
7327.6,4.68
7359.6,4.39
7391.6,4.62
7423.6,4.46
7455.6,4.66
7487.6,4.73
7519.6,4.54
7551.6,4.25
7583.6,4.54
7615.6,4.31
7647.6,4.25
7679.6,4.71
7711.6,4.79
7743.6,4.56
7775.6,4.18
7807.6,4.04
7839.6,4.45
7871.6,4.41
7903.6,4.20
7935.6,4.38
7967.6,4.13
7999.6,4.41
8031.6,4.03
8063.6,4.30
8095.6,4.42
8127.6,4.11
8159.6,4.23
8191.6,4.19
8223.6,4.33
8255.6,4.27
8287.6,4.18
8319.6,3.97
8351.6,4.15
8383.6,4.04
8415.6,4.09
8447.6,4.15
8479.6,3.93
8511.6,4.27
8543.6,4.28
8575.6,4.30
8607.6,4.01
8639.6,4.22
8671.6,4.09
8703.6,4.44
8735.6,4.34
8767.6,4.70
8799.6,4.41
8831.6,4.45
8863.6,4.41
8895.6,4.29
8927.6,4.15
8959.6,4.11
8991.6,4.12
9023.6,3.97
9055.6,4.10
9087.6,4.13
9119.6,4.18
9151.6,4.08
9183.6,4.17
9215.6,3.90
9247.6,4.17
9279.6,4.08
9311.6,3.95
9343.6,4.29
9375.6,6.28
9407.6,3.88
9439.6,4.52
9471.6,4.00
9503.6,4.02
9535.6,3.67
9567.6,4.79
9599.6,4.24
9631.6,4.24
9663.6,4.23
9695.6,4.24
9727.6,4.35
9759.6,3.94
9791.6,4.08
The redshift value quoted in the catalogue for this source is 0.17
